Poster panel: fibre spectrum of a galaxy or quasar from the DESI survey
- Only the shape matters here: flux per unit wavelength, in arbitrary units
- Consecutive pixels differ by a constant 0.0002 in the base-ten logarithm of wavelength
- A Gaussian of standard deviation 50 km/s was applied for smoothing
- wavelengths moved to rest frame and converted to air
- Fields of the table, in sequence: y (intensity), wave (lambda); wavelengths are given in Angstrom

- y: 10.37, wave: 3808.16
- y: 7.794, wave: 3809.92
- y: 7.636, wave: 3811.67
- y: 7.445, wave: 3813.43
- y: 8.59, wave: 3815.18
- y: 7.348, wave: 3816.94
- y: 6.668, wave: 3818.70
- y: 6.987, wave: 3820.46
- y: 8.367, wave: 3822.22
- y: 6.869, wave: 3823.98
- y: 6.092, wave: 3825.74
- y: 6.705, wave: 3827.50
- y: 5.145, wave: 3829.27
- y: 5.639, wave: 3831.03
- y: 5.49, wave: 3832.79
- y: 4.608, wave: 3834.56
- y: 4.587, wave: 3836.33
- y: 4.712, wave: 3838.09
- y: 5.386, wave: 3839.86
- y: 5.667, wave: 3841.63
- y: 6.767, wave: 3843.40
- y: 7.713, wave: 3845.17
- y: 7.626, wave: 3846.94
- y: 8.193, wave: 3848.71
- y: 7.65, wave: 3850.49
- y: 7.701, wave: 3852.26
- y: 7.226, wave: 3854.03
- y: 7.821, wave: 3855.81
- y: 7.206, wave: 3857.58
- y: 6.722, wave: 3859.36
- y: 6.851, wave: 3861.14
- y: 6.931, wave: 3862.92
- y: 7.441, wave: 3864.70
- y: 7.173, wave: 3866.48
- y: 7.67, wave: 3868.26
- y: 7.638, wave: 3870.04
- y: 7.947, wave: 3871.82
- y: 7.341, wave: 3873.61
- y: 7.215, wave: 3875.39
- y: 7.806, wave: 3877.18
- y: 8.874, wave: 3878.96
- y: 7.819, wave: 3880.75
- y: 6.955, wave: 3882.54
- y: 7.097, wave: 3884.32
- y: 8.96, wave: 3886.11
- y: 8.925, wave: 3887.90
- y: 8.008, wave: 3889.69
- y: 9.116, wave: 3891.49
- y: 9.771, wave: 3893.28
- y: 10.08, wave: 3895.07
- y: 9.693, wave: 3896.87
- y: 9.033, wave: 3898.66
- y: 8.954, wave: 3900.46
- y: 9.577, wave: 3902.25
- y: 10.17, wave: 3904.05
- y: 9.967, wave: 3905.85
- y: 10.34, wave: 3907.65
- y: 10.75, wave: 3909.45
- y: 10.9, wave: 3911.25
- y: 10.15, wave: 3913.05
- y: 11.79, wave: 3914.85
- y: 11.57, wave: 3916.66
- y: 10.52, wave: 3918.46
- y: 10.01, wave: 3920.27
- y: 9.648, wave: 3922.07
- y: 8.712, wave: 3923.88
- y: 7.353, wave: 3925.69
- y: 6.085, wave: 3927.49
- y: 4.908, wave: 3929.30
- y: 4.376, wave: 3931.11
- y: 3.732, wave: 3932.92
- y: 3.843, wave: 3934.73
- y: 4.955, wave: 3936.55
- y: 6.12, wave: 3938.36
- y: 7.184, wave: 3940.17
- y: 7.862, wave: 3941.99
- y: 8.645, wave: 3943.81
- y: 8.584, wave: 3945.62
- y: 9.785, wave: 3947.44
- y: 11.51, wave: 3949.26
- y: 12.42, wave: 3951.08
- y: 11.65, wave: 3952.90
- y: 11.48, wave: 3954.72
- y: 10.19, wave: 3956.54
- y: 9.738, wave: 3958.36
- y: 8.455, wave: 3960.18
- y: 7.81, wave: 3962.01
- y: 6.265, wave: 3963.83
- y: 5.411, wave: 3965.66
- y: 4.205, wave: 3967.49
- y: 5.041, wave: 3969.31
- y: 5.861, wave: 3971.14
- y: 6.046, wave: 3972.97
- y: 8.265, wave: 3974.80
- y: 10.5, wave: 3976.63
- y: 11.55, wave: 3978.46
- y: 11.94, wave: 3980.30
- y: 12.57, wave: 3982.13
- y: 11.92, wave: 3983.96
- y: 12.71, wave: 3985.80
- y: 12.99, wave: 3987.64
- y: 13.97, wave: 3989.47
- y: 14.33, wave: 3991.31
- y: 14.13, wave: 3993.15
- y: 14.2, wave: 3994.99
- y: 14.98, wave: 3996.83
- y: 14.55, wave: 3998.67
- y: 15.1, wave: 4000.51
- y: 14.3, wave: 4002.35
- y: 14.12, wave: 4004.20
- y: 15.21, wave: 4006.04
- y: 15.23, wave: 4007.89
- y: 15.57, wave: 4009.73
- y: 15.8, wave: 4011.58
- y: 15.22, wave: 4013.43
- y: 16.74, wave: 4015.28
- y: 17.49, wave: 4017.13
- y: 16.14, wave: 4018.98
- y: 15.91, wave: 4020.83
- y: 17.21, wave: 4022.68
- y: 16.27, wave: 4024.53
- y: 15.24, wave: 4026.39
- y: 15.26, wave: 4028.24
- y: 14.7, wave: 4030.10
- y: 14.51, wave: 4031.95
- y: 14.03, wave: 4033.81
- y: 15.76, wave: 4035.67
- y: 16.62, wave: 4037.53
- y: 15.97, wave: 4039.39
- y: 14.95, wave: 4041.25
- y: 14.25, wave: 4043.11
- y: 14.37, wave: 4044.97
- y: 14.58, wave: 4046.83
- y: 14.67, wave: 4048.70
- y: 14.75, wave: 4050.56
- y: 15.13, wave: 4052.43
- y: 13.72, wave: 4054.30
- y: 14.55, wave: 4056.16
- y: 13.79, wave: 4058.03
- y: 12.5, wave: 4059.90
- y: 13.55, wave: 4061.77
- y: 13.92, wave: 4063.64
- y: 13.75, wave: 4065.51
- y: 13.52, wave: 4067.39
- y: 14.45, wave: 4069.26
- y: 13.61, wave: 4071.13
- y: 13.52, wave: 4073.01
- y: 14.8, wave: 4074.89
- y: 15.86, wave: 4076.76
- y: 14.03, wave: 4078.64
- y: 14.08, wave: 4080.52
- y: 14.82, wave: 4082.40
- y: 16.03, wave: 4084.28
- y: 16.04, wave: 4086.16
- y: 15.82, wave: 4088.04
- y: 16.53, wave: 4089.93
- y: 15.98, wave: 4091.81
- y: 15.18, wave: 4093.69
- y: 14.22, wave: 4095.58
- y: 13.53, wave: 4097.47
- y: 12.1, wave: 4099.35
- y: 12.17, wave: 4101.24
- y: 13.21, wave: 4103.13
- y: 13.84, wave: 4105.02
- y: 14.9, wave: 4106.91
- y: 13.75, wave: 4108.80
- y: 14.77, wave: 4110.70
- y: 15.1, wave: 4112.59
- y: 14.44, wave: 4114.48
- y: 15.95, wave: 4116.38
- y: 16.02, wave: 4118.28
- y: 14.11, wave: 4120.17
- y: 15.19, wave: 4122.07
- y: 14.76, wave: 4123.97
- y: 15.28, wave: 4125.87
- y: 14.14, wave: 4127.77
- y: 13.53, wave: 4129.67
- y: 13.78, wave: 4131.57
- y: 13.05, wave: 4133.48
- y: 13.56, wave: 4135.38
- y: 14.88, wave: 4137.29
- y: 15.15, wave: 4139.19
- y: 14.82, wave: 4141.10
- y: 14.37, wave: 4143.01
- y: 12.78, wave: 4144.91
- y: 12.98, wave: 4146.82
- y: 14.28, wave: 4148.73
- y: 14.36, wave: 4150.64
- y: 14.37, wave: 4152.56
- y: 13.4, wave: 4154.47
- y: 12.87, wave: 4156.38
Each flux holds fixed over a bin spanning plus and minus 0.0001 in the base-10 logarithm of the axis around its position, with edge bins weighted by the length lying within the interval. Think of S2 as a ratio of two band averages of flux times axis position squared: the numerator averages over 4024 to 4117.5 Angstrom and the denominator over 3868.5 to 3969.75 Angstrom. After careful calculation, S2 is 1.9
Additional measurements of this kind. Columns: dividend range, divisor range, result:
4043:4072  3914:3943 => 2.03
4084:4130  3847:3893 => 2.14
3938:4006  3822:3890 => 1.60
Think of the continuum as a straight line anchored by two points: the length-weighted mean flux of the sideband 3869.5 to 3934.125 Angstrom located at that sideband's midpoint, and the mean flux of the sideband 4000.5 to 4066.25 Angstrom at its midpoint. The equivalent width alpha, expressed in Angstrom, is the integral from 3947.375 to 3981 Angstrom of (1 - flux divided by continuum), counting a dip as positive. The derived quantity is 8.1 Angstrom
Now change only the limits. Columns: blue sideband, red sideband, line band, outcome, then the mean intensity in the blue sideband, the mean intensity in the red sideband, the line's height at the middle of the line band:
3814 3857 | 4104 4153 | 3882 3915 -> -4.5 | 6.66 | 14.4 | 8.32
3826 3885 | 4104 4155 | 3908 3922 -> -3.7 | 6.88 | 14.4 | 8.51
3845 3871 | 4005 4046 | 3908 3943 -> 8.6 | 7.43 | 15.6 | 10.7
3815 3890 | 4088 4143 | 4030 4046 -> -3.6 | 7.05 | 14.4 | 12.3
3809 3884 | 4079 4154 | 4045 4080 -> -3.3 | 7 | 14.4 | 13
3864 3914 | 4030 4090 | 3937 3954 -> 2.4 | 8.78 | 14.6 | 10.7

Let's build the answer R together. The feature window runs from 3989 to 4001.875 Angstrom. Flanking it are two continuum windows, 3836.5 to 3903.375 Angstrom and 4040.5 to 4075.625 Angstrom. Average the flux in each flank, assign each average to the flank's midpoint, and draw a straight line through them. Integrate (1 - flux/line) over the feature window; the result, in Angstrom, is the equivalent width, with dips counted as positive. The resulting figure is -2.7 Angstrom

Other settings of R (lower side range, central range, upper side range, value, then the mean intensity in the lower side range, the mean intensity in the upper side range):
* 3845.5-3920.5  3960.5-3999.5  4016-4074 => 6.39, 8.63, 14.8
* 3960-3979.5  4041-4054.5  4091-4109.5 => -4.09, 7.2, 13.9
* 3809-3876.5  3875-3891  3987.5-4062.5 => 1.25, 6.91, 15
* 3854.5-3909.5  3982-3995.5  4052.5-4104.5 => -2.10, 8.34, 14.3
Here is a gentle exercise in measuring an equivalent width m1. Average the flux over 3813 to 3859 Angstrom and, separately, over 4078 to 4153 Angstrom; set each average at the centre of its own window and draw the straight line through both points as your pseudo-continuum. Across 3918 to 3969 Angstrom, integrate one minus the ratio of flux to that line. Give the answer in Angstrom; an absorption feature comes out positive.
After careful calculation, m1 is 9.58 Angstrom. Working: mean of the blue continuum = 6.69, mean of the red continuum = 14.4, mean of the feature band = 7.85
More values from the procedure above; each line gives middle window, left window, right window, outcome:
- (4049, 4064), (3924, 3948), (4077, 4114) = -1.7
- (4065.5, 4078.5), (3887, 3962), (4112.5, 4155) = -1.5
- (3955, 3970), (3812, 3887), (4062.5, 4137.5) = 4.3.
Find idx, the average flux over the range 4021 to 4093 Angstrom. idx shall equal 14.8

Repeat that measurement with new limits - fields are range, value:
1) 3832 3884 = 7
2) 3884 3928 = 9.55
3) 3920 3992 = 8.7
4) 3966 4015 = 12.3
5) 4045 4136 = 14.4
